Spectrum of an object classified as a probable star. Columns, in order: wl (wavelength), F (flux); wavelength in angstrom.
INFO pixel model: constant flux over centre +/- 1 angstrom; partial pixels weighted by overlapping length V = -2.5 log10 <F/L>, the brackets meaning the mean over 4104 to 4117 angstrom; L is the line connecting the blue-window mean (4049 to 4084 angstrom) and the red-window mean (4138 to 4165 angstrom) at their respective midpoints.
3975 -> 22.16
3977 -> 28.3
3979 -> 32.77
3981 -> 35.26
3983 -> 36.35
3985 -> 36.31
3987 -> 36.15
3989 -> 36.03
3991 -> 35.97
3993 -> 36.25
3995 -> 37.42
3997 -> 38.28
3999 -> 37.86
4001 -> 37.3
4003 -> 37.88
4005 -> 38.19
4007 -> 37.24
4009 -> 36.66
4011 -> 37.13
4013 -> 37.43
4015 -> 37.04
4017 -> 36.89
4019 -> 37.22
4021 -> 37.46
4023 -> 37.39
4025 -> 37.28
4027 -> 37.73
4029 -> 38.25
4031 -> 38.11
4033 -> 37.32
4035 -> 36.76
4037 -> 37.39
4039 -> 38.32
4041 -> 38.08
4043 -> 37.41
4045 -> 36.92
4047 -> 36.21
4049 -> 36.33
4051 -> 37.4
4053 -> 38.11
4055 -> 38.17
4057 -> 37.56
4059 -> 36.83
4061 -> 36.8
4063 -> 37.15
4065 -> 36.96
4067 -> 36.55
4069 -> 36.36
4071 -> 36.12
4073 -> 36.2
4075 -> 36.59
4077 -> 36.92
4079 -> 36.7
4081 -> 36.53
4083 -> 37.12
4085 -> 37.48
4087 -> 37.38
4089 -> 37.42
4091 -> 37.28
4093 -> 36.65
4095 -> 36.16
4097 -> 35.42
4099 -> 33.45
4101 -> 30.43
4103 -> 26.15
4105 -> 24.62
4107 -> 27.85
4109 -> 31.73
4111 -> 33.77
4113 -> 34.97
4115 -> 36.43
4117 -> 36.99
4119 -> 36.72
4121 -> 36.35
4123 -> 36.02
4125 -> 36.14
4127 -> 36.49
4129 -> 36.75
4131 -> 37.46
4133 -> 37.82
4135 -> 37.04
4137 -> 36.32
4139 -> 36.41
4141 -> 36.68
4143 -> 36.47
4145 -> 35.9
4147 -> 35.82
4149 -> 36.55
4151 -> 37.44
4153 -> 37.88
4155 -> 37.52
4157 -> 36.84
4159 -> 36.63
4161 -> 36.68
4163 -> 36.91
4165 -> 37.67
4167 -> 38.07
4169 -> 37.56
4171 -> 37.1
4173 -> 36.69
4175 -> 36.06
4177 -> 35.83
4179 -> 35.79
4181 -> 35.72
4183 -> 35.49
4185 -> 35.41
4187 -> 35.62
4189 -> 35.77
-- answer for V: 0.15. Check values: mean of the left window 36.9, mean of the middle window 32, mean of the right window 36.8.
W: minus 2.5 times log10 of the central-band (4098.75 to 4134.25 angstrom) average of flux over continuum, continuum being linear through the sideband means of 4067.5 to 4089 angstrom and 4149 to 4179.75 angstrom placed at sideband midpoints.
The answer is 0.09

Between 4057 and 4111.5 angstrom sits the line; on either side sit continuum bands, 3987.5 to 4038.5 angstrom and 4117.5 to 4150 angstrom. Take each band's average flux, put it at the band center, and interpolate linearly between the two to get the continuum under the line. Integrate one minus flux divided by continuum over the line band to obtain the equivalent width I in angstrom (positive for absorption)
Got 2.8 angstrom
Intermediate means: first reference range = 37.3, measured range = 35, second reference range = 36.6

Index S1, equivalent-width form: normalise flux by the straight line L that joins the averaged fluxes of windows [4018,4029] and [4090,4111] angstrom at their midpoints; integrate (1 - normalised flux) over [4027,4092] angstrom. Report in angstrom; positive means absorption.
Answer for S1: -4.2 angstrom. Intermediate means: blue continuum 37.5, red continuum 32.1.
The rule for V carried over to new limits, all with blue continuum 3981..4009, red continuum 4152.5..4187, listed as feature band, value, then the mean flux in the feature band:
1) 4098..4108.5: 0.27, 28.7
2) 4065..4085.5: 0.00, 36.7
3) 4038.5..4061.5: -0.01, 37.3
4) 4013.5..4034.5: -0.02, 37.5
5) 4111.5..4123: 0.02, 36.2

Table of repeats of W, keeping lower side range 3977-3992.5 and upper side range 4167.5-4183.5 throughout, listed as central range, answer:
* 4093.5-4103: 0.08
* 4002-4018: -0.06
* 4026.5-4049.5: -0.06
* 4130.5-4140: -0.03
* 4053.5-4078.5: -0.04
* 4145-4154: -0.02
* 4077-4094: -0.04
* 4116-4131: -0.02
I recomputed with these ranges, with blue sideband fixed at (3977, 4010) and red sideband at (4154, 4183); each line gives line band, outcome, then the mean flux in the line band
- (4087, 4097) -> -0.1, 36.8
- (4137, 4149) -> 0.1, 36.3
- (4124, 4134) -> -0.1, 36.9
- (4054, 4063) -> -0.2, 37.3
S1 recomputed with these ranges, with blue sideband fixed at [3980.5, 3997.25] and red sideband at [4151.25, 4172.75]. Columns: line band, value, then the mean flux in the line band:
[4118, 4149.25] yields 0.5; 36.6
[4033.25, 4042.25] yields -0.2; 37.6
